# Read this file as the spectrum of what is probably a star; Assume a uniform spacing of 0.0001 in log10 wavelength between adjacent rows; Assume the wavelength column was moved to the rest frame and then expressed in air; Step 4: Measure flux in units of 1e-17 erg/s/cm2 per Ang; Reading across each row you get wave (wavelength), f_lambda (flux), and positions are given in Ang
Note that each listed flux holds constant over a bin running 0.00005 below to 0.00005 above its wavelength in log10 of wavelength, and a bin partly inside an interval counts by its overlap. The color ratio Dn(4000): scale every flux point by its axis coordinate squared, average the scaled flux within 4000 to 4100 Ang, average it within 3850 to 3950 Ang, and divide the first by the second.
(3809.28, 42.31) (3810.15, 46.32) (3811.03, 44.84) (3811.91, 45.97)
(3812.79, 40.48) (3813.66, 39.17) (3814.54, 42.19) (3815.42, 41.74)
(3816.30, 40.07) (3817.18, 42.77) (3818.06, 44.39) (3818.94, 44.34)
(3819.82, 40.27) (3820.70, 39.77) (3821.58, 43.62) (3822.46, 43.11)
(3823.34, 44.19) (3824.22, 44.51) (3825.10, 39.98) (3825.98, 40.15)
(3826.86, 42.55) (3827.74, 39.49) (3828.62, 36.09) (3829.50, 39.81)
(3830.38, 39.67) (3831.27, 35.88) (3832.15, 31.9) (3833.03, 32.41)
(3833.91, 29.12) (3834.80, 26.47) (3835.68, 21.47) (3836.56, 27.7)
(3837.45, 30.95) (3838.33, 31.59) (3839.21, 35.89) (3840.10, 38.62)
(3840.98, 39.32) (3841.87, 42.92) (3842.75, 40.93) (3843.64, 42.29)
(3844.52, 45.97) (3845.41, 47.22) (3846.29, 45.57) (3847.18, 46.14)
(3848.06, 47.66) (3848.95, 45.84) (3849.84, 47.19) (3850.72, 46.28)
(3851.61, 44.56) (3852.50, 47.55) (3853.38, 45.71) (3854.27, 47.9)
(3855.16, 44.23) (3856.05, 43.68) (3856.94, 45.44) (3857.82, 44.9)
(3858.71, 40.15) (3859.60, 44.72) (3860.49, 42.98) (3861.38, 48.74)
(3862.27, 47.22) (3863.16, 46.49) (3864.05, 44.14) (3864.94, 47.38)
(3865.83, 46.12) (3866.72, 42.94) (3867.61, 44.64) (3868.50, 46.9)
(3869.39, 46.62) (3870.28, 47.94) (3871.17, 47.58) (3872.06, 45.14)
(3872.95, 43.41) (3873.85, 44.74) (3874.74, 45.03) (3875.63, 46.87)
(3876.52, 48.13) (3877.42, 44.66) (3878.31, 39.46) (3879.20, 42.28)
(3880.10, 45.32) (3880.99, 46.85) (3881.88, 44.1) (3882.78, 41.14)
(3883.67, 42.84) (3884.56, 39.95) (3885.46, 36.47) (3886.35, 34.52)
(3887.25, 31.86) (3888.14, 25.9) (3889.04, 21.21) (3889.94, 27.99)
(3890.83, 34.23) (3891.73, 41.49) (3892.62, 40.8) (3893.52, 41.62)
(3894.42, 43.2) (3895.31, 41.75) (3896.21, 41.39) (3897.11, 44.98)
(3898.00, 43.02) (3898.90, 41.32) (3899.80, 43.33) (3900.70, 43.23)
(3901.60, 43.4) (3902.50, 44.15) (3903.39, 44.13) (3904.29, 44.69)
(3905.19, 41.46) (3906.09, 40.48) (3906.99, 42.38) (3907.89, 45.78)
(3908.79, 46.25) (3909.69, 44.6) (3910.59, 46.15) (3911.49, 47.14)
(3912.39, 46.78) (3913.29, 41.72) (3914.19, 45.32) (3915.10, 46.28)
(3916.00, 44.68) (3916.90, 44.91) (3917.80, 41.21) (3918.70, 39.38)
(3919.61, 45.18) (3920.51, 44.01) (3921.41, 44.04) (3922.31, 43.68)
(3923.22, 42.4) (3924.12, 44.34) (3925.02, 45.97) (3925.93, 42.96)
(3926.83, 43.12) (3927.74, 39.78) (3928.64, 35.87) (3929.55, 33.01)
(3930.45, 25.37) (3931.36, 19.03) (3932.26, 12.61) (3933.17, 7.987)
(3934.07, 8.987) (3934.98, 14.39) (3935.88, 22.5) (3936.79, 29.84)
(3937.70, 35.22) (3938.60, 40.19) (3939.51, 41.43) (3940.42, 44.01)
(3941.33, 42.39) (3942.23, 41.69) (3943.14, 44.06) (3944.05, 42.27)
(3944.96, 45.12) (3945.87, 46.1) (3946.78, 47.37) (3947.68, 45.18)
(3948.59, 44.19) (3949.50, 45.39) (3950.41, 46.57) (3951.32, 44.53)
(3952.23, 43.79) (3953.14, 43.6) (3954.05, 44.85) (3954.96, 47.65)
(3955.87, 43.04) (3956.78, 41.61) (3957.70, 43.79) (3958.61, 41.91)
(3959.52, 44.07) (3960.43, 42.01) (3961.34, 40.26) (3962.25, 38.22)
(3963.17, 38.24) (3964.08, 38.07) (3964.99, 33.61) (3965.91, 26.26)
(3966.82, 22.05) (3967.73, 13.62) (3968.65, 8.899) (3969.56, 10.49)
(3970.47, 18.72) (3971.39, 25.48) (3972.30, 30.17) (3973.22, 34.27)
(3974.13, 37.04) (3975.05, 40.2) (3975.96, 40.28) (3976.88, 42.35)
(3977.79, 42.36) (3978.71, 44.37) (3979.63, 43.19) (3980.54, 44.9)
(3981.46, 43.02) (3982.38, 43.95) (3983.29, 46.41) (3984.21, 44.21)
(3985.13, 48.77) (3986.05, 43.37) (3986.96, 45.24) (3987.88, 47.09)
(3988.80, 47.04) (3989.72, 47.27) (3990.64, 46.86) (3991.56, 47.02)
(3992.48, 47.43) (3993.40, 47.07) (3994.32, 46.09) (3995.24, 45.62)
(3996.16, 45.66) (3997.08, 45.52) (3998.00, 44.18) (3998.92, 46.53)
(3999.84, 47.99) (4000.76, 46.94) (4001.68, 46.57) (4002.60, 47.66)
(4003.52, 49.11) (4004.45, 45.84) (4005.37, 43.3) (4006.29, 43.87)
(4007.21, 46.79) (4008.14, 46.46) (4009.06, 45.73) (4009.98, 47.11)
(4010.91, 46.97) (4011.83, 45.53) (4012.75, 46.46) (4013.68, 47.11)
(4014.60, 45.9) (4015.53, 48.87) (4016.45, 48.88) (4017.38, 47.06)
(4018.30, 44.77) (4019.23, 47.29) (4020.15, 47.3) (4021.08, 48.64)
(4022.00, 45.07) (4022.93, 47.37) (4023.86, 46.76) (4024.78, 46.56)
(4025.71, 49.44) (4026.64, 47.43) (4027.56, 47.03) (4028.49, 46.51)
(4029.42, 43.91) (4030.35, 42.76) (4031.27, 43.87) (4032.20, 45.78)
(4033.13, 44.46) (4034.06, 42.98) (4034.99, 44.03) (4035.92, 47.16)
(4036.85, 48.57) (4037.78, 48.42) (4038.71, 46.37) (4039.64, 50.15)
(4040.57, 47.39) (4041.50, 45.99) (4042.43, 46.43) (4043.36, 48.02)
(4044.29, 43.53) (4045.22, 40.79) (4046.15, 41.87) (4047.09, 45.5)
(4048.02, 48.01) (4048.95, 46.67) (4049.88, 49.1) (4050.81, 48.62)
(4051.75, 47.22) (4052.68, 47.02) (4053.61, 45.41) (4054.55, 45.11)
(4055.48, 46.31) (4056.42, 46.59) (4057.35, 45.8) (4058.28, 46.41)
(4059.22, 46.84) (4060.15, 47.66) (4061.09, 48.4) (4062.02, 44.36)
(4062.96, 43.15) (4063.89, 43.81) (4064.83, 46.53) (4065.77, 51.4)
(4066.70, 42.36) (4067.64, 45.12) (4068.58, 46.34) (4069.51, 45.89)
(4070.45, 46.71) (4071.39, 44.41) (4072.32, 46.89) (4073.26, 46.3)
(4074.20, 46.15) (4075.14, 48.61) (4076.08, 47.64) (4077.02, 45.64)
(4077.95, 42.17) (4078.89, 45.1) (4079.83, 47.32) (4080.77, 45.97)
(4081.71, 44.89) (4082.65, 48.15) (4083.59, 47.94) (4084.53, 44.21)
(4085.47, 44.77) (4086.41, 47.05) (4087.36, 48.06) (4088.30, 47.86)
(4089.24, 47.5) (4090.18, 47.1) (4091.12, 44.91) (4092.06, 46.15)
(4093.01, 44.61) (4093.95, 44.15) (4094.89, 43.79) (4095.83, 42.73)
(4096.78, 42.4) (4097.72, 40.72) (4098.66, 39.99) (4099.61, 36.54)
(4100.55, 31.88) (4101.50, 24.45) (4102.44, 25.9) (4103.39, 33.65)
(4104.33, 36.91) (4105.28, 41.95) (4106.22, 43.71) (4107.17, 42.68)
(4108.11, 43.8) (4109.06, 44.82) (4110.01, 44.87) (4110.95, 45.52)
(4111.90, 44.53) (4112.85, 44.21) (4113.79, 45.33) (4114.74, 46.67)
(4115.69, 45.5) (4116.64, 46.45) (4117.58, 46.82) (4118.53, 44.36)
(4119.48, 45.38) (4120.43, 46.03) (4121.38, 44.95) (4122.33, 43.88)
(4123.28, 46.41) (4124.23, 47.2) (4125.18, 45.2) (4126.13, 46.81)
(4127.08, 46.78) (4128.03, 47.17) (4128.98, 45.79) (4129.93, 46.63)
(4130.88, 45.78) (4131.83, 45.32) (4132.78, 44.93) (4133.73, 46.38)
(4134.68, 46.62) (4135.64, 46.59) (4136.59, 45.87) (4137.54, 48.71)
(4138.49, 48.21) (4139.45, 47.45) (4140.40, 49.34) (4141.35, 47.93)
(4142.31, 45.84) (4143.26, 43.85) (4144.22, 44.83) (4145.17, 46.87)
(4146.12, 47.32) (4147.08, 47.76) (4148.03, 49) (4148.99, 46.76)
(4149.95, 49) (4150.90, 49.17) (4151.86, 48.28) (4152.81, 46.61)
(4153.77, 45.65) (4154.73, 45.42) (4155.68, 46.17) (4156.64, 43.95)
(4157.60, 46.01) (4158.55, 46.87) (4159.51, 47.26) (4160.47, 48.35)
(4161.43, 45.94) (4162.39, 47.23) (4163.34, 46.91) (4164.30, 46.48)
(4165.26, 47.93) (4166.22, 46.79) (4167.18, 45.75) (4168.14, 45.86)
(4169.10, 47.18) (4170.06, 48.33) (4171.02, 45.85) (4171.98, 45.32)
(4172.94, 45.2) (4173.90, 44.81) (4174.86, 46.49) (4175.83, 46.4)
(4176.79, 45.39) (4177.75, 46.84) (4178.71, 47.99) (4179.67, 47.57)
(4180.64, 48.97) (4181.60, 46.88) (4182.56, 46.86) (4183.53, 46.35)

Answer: 1.21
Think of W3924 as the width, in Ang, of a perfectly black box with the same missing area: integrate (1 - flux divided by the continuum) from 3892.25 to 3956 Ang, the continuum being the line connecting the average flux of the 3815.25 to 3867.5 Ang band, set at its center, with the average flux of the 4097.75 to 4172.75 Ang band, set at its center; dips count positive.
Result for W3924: 3.0 Ang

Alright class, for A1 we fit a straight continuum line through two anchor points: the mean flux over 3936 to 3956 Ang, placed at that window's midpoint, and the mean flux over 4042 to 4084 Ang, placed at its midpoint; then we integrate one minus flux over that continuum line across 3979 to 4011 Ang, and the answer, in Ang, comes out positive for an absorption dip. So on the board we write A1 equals -1.3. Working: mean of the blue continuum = 42.8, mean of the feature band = 46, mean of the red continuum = 46.1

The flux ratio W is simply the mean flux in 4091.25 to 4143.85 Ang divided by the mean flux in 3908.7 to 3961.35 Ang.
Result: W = 1.10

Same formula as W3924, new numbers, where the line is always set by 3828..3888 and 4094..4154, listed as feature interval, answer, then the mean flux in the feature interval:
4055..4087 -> -1.6 Ang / 46.1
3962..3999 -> 3.7 Ang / 38.7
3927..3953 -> 4.3 Ang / 35.5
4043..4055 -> -0.6 Ang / 45.9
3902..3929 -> -0.8 Ang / 43.7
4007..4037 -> -2.0 Ang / 46.3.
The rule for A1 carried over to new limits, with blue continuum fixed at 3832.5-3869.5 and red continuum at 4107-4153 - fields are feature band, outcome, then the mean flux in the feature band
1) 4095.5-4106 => 2.2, 36.2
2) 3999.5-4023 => -1.2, 46.7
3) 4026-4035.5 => 0.0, 45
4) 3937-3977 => 5.2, 37.9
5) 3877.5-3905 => 1.7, 40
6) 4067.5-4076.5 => -0.2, 46.4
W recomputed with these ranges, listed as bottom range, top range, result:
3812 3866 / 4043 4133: 1.08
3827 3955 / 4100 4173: 1.11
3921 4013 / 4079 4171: 1.13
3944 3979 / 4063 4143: 1.19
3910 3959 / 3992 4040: 1.17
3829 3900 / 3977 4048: 1.12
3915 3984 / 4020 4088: 1.24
